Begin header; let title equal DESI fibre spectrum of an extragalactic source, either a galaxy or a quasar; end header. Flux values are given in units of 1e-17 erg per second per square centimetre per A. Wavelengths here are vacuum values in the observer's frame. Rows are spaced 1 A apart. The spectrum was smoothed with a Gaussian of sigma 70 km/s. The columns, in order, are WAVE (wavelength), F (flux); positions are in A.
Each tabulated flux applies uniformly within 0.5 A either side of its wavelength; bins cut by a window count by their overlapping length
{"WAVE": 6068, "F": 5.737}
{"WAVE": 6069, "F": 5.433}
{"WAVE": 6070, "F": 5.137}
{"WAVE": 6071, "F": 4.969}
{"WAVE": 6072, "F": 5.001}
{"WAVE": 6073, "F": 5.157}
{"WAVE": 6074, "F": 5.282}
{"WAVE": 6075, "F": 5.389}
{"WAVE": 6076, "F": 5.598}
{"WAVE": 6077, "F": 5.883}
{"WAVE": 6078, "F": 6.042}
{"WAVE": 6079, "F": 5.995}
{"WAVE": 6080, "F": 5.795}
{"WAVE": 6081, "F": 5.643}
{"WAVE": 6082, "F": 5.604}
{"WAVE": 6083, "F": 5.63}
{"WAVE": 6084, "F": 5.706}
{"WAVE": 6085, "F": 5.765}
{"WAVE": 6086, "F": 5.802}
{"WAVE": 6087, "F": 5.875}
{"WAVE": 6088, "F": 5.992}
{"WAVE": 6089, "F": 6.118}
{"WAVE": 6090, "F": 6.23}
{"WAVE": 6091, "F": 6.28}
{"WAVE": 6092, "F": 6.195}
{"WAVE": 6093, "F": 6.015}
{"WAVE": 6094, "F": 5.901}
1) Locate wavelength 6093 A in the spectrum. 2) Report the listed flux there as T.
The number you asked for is 6.015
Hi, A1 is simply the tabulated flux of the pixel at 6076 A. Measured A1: 5.598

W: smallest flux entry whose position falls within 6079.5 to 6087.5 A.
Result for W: 5.604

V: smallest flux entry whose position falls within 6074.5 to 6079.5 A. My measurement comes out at 5.389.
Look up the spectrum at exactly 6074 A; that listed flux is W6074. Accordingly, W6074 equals 5.282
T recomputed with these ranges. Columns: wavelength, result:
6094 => 5.901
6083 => 5.63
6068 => 5.737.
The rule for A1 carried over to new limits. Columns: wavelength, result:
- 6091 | 6.28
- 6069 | 5.433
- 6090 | 6.23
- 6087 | 5.875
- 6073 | 5.157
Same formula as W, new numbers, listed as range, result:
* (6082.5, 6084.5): 5.63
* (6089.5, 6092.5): 6.195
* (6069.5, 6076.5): 4.969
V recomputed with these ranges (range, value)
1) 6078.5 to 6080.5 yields 5.795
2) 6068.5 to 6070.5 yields 5.137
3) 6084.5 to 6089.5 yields 5.765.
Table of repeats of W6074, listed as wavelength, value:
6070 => 5.137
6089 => 6.118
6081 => 5.643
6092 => 6.195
